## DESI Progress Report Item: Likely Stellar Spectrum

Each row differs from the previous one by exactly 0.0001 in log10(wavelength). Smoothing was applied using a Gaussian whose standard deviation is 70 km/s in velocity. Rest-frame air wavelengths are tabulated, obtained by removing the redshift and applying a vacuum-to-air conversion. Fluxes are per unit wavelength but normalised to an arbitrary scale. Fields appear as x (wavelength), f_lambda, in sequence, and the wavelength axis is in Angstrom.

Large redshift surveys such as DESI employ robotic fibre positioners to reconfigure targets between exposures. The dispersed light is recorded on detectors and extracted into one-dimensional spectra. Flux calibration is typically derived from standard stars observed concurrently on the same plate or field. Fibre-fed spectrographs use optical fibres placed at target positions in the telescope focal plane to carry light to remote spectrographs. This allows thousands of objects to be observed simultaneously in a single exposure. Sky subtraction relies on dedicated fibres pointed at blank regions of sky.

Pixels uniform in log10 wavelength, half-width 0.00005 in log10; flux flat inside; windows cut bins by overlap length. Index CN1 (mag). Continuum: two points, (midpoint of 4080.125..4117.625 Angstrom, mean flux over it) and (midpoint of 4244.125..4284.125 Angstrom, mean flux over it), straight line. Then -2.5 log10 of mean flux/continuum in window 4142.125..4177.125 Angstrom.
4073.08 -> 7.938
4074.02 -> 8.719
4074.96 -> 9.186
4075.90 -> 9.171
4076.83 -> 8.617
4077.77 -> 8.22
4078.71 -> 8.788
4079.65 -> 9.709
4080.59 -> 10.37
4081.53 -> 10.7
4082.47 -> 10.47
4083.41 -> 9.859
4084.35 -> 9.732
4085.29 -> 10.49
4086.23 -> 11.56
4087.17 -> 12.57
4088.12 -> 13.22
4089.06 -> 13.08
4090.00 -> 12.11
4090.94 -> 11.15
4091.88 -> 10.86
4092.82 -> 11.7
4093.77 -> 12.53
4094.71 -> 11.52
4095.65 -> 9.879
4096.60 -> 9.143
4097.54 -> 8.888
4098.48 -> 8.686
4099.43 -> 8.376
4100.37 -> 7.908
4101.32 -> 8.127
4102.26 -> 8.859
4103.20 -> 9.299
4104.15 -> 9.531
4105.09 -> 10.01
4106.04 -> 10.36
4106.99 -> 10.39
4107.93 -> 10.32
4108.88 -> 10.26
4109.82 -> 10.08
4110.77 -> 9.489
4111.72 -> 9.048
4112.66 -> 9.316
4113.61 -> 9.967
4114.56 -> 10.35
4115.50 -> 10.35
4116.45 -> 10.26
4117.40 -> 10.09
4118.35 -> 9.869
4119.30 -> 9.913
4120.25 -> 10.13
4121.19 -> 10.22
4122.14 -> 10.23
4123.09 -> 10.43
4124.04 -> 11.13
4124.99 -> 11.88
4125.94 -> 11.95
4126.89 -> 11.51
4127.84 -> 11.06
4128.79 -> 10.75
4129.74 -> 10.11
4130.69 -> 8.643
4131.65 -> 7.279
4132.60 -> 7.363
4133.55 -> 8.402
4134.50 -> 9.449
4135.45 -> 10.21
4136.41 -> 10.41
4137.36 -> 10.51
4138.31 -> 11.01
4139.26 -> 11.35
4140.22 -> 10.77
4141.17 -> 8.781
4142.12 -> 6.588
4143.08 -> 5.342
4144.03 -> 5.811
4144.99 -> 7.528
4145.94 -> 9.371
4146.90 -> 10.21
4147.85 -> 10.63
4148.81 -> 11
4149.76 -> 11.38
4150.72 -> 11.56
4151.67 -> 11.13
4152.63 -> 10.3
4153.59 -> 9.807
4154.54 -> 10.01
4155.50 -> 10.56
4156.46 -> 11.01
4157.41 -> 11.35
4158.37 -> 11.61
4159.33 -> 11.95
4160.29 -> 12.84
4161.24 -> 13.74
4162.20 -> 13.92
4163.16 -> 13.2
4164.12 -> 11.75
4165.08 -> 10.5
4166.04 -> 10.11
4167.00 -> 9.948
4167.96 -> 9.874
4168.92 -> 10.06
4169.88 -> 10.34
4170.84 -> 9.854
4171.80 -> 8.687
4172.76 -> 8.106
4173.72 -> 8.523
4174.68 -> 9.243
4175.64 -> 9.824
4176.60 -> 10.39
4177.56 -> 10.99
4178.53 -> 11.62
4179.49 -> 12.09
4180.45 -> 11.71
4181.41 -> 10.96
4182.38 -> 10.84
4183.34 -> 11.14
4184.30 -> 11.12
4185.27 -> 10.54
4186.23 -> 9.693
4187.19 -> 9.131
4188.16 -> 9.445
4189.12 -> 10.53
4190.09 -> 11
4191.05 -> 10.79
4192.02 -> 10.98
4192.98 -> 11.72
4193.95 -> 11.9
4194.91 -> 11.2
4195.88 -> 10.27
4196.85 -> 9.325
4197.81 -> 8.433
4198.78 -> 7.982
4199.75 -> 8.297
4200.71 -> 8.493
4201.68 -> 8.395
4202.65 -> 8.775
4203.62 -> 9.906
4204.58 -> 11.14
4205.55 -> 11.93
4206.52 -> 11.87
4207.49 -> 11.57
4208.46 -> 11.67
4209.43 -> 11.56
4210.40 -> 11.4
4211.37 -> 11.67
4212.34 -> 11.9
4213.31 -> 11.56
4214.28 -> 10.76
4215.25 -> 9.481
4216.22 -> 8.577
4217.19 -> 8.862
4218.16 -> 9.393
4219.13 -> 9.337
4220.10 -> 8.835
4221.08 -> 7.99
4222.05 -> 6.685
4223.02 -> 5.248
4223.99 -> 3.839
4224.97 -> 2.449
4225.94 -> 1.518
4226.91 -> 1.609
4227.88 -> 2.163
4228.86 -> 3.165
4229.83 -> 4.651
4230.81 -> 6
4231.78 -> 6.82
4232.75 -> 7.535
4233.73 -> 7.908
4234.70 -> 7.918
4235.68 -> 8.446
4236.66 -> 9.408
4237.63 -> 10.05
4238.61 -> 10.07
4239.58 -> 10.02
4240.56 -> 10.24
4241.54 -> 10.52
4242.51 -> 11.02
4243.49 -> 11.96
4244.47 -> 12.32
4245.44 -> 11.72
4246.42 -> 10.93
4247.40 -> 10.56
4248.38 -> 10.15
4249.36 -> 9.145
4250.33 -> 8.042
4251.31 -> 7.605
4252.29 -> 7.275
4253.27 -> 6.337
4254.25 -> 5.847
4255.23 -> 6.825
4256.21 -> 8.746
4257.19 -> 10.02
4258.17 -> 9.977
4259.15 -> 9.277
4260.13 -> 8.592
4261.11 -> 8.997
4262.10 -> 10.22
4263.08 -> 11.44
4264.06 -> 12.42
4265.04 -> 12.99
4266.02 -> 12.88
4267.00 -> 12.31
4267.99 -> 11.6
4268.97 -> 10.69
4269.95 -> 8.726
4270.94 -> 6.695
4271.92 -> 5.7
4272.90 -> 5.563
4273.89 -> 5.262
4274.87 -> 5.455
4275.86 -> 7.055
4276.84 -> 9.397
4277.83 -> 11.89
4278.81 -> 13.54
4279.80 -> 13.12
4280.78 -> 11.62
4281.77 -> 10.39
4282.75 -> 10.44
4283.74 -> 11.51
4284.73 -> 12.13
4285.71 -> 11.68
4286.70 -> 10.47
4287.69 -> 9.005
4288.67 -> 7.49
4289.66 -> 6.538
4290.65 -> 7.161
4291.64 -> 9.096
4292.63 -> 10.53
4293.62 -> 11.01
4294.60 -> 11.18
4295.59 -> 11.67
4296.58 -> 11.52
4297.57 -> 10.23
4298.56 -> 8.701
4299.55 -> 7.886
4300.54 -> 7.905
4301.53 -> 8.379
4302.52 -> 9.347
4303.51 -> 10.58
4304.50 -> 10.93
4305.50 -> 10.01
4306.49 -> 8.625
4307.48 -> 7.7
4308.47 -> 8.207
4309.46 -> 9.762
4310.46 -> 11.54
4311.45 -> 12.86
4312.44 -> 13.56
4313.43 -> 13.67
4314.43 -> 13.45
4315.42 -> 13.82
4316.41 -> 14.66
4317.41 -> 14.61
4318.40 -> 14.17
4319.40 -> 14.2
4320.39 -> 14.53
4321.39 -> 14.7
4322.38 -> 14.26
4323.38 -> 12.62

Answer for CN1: -0.03 mag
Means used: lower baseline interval 10.3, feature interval 10.3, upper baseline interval 9.58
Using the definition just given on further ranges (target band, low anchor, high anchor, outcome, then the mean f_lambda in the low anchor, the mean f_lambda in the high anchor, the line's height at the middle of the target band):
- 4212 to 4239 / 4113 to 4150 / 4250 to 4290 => 0.31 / 9.79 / 9.43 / 9.54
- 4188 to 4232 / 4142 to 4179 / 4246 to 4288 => 0.15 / 10.3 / 9.59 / 9.98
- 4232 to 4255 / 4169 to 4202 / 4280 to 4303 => 0.08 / 10.1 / 9.87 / 9.98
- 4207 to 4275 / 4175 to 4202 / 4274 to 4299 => 0.17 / 10.3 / 10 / 10.2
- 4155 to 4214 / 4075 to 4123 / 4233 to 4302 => -0.09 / 10.1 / 9.61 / 9.86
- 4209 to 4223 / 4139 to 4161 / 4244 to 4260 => -0.03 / 10.1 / 9.04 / 9.4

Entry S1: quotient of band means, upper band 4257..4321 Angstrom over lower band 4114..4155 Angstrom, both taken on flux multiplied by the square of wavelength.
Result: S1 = 1.1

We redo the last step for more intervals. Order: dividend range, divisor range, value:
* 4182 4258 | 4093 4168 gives 0.93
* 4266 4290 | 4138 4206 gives 0.98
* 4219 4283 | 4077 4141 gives 0.91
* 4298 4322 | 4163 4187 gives 1.17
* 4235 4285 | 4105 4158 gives 1.04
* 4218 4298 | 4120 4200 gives 0.91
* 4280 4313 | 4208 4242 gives 1.30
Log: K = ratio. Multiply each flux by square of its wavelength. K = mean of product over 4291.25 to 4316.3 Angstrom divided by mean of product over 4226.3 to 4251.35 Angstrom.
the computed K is 1.3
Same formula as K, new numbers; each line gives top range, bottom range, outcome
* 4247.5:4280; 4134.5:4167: 0.93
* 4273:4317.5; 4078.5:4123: 1.10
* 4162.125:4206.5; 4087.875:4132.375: 1.05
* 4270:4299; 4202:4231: 1.20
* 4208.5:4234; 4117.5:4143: 0.78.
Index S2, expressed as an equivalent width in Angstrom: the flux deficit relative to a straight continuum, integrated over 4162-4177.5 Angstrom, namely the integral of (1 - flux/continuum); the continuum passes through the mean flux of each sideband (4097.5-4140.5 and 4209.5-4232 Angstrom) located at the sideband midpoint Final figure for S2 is -3.0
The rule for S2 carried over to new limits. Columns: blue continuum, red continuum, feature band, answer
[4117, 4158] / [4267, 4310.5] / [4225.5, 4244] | 4.2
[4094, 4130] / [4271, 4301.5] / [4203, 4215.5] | -2.0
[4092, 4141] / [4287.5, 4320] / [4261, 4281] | 1.2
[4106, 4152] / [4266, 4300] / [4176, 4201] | -1.6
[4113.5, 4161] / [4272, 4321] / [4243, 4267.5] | 1.2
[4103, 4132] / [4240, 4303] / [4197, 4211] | -0.3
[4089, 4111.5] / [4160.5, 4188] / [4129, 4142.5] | 1.2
